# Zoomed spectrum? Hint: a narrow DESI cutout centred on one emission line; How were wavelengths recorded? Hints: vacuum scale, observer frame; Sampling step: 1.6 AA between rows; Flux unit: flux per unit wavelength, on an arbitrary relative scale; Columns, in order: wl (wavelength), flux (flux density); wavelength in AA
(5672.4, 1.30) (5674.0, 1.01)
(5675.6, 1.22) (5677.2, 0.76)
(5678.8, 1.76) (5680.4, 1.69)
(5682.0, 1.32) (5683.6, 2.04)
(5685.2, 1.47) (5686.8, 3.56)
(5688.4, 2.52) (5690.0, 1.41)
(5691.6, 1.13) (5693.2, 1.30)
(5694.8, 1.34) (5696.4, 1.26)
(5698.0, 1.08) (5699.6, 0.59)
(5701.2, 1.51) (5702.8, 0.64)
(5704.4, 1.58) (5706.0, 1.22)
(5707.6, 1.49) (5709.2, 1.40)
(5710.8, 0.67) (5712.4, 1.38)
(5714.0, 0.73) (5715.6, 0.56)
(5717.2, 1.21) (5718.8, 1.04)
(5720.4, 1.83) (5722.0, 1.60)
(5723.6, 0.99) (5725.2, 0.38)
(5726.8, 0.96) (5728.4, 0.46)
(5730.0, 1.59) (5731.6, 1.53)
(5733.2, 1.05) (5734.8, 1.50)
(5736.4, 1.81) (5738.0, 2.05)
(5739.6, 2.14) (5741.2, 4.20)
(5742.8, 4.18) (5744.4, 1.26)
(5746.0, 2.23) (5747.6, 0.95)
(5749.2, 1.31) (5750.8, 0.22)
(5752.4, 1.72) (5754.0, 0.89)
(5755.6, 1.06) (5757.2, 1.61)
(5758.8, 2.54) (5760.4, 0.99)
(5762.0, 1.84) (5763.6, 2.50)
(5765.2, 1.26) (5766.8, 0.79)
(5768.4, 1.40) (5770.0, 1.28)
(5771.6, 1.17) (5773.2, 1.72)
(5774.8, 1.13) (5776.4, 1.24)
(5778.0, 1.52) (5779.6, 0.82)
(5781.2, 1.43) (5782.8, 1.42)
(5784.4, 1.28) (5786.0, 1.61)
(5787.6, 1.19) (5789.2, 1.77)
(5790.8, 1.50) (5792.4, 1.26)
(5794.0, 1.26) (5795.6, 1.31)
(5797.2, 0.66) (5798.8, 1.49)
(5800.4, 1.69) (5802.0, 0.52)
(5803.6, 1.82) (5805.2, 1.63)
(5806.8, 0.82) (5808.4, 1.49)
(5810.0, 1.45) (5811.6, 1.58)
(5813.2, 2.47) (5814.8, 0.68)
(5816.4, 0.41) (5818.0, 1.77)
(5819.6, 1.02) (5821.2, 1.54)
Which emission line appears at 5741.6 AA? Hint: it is [O III]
